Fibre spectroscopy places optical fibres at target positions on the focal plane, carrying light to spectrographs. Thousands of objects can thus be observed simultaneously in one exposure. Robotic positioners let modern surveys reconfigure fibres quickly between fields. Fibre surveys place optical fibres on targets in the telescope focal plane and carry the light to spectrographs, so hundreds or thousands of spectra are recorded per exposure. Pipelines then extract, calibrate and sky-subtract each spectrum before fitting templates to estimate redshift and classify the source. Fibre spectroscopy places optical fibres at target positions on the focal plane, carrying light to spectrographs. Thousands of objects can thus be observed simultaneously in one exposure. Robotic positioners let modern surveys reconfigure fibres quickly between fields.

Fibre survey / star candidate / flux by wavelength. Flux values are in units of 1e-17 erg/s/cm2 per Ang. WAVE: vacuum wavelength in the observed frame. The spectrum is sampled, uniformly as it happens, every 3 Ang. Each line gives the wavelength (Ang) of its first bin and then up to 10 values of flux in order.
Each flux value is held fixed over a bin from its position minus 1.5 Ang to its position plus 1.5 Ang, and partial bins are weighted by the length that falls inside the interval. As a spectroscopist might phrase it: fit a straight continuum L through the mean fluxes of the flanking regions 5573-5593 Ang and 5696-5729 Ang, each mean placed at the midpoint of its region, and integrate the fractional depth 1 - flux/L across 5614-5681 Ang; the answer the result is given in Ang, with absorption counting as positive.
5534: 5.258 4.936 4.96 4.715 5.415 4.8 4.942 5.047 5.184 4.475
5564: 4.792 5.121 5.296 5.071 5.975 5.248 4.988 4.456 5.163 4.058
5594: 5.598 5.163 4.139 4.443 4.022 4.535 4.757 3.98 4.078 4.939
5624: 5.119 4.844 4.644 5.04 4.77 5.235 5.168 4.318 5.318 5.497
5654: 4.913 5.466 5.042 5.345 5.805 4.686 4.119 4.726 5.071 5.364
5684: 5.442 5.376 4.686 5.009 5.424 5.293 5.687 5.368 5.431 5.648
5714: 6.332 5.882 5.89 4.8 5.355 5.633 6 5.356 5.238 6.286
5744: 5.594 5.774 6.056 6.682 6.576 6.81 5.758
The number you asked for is 4.47 Ang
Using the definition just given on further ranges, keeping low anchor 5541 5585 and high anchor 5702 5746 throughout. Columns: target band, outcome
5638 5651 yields 0.7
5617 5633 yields 1.5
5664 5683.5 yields 1.6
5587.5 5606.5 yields 1.9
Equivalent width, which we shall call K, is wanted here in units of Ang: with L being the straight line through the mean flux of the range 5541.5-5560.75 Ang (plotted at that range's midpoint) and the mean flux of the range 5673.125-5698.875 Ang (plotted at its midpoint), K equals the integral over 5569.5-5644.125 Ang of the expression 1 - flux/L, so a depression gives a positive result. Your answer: 3.3 Ang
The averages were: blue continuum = 4.98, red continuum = 5.13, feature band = 4.82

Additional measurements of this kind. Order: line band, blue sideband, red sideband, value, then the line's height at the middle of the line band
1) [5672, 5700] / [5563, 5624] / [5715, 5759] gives 1.90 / 5.47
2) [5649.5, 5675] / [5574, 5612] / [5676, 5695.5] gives -0.07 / 5.07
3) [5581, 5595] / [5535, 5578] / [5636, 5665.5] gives 0.73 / 5.09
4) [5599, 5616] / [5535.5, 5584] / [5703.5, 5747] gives 2.91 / 5.22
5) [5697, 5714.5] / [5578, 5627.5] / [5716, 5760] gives -0.03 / 5.57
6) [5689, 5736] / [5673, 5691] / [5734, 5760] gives 0.34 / 5.54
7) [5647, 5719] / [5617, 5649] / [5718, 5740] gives -1.35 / 5.19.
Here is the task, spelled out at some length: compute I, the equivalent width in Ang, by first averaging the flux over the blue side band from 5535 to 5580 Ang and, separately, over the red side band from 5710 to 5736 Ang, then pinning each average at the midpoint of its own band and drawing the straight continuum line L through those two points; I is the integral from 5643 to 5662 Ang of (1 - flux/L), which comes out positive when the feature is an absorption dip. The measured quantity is 1.1 Ang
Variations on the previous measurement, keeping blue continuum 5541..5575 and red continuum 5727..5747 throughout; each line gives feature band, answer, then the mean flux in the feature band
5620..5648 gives 1.96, 4.92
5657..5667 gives 0.02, 5.39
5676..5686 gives 0.37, 5.27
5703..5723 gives -0.33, 5.68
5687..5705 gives 0.92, 5.25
